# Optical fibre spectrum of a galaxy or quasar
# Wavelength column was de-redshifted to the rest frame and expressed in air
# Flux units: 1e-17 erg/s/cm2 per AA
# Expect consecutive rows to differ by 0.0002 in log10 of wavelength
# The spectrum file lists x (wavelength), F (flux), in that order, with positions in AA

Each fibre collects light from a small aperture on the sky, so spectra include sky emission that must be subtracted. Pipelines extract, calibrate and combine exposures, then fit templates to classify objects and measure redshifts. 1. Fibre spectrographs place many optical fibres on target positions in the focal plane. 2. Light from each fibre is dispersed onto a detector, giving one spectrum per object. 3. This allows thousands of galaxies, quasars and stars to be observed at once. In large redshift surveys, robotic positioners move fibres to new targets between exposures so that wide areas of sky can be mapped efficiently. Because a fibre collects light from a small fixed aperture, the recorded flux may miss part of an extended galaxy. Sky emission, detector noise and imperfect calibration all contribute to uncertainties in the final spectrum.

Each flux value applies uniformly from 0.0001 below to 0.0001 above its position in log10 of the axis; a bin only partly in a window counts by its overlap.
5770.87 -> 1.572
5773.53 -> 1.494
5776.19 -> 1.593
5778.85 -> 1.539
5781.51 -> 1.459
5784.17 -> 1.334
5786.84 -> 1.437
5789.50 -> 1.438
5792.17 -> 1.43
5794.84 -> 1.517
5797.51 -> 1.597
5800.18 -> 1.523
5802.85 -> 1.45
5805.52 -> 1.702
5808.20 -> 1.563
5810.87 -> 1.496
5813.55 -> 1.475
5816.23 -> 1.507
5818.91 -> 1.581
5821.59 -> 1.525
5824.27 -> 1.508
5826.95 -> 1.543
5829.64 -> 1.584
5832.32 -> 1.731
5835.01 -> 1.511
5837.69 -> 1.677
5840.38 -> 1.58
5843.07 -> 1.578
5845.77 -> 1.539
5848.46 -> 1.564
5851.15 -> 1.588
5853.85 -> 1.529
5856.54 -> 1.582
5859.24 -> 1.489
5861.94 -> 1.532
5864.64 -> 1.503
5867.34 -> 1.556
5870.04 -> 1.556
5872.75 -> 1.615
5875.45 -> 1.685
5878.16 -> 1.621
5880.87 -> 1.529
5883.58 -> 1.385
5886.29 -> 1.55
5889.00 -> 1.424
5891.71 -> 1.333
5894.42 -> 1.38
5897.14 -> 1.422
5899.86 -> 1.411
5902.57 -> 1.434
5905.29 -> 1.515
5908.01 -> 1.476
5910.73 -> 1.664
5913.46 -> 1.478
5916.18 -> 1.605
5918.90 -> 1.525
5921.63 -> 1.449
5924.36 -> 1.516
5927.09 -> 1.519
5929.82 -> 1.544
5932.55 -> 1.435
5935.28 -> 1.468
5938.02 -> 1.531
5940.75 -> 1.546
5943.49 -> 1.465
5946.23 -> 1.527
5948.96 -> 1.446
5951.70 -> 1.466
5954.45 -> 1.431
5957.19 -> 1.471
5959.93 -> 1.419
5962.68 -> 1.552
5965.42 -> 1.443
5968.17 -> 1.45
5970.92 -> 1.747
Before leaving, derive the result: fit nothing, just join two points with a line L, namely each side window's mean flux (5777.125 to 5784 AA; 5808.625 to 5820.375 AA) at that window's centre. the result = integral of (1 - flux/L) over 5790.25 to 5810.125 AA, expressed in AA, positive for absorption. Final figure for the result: -0.46 AA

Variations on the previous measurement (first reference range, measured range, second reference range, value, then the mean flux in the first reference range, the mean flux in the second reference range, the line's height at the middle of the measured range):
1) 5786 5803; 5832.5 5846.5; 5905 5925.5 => -0.8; 1.49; 1.53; 1.5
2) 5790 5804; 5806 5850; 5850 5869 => -1.3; 1.5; 1.54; 1.52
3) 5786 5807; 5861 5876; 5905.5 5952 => -0.6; 1.51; 1.51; 1.51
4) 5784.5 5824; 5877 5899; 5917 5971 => 0.7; 1.51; 1.49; 1.5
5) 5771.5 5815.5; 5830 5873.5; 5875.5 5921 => -2.2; 1.5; 1.49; 1.5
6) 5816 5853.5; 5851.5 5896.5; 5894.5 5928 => 0.5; 1.57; 1.5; 1.53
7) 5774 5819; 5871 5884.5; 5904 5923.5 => -0.4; 1.51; 1.53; 1.52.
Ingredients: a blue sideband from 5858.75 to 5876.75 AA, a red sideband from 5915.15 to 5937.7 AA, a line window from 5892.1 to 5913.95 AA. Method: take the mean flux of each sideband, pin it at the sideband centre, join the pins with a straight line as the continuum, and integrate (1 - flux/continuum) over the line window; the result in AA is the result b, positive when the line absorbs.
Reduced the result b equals 0.9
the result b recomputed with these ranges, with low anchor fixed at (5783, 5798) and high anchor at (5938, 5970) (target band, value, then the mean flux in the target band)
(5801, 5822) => -1.2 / 1.54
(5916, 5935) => -0.4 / 1.51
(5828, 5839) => -1.2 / 1.62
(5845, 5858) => -0.9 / 1.56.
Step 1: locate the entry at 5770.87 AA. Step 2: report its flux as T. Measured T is 1.572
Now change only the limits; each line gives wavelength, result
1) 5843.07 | 1.578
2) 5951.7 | 1.466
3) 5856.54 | 1.582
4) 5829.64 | 1.584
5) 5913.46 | 1.478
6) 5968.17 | 1.45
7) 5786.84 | 1.437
